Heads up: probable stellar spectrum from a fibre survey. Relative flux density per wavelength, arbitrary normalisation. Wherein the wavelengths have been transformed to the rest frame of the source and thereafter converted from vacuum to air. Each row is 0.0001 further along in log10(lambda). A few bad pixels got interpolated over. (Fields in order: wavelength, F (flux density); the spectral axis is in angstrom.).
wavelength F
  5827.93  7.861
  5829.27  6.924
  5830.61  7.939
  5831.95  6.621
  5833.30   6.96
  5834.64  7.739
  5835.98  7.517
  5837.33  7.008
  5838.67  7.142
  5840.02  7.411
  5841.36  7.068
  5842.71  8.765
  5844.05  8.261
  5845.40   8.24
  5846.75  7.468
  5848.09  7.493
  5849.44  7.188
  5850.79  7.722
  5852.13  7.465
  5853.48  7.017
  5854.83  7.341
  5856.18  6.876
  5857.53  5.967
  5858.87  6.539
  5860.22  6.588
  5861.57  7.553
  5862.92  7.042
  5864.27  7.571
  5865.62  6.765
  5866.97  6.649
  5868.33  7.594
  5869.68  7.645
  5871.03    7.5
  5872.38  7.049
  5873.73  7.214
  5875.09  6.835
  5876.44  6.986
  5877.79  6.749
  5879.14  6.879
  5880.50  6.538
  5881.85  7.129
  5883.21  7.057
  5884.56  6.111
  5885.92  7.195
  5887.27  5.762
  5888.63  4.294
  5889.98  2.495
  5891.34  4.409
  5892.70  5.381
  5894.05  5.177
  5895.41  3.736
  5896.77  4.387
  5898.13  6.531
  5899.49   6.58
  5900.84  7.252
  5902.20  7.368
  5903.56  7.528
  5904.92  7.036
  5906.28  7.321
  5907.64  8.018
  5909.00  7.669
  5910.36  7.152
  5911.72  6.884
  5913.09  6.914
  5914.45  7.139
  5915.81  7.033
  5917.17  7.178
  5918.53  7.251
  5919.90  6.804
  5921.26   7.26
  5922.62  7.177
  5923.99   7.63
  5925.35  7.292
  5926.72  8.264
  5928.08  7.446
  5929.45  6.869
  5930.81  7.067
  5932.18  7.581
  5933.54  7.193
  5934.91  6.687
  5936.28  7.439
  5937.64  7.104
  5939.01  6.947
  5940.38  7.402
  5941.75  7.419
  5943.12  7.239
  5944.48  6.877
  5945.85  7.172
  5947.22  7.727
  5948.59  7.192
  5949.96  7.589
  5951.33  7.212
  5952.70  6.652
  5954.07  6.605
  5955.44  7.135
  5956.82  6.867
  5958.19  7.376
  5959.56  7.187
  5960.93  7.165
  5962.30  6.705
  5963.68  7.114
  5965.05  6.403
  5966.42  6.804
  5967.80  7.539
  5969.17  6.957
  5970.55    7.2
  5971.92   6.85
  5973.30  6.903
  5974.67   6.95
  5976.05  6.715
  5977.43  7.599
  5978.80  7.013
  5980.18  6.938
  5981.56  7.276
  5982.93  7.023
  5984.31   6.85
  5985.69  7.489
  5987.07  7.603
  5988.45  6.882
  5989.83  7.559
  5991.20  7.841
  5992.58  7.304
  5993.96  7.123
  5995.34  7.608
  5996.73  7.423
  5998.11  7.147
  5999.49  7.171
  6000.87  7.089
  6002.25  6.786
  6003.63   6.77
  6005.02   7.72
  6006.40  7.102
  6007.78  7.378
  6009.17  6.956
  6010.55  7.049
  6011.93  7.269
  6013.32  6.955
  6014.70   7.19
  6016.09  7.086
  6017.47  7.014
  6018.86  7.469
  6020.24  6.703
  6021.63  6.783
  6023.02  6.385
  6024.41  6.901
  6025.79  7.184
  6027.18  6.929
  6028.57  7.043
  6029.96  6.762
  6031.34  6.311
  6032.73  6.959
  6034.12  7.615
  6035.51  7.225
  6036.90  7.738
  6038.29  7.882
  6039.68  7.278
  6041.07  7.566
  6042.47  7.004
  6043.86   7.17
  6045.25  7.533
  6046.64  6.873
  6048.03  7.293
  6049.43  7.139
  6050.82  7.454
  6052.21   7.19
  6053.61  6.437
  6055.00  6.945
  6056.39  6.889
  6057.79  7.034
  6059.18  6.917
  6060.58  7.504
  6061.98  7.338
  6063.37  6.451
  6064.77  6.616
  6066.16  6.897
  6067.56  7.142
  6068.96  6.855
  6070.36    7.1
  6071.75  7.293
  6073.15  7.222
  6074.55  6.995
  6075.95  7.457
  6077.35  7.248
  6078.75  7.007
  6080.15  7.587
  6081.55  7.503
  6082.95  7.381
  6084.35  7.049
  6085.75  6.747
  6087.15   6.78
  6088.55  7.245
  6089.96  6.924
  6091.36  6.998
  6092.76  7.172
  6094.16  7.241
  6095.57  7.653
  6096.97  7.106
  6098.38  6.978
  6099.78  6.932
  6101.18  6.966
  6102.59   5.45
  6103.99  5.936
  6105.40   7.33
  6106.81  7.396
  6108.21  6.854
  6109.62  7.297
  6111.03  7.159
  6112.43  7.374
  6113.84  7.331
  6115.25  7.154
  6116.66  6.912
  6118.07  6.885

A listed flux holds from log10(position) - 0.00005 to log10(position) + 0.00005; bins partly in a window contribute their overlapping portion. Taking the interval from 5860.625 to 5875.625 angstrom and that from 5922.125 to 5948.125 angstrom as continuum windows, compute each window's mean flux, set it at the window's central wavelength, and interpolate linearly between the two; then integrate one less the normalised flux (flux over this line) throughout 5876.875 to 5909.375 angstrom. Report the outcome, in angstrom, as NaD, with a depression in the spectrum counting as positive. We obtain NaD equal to 4.7 angstrom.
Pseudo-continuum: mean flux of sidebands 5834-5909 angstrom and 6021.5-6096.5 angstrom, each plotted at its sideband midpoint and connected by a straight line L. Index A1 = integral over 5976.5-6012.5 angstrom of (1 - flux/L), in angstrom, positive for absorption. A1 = -1.13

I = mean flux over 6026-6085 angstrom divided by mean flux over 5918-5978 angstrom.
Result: 1.00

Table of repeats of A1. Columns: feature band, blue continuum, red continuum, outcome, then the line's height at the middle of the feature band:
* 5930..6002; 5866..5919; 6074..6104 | -4.42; 6.74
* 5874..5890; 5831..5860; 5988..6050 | 2.06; 7.29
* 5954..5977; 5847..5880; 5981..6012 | 0.69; 7.2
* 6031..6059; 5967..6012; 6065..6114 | -0.25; 7.12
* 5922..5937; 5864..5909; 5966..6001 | -1.22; 6.78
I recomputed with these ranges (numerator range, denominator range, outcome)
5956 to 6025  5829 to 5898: 1.05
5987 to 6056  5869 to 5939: 1.06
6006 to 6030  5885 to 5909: 1.18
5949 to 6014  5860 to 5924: 1.07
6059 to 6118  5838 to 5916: 1.04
